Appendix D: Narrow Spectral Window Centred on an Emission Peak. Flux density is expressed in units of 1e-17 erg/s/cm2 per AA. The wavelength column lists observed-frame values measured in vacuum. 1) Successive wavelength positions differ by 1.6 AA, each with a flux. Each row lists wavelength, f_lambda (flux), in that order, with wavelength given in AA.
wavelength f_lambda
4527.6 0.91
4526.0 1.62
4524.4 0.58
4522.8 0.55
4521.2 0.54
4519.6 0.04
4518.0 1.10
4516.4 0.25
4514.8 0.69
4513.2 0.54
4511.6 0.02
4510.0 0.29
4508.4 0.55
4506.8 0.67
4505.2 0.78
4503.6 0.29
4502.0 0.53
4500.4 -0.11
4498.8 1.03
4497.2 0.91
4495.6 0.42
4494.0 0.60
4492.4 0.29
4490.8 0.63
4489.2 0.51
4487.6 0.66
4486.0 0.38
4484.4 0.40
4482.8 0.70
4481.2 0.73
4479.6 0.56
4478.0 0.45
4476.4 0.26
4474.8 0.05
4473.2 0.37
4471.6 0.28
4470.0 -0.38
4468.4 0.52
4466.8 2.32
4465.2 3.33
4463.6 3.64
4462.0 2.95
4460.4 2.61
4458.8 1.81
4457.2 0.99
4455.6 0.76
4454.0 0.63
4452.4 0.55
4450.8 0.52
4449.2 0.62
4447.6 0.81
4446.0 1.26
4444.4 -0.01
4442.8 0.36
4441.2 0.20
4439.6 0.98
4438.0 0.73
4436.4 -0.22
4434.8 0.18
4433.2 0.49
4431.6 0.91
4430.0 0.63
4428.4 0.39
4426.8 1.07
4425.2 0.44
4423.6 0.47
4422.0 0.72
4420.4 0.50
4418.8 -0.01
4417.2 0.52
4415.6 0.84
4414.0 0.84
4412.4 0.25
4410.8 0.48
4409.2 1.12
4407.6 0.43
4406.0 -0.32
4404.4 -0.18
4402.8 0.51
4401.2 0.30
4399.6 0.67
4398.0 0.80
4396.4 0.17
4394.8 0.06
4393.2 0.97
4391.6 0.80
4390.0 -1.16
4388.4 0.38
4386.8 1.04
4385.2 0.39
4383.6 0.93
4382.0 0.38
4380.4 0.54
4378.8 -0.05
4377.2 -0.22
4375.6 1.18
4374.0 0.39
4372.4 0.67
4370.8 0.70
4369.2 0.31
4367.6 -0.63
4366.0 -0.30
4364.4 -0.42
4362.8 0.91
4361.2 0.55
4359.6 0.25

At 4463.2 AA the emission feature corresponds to [O II]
